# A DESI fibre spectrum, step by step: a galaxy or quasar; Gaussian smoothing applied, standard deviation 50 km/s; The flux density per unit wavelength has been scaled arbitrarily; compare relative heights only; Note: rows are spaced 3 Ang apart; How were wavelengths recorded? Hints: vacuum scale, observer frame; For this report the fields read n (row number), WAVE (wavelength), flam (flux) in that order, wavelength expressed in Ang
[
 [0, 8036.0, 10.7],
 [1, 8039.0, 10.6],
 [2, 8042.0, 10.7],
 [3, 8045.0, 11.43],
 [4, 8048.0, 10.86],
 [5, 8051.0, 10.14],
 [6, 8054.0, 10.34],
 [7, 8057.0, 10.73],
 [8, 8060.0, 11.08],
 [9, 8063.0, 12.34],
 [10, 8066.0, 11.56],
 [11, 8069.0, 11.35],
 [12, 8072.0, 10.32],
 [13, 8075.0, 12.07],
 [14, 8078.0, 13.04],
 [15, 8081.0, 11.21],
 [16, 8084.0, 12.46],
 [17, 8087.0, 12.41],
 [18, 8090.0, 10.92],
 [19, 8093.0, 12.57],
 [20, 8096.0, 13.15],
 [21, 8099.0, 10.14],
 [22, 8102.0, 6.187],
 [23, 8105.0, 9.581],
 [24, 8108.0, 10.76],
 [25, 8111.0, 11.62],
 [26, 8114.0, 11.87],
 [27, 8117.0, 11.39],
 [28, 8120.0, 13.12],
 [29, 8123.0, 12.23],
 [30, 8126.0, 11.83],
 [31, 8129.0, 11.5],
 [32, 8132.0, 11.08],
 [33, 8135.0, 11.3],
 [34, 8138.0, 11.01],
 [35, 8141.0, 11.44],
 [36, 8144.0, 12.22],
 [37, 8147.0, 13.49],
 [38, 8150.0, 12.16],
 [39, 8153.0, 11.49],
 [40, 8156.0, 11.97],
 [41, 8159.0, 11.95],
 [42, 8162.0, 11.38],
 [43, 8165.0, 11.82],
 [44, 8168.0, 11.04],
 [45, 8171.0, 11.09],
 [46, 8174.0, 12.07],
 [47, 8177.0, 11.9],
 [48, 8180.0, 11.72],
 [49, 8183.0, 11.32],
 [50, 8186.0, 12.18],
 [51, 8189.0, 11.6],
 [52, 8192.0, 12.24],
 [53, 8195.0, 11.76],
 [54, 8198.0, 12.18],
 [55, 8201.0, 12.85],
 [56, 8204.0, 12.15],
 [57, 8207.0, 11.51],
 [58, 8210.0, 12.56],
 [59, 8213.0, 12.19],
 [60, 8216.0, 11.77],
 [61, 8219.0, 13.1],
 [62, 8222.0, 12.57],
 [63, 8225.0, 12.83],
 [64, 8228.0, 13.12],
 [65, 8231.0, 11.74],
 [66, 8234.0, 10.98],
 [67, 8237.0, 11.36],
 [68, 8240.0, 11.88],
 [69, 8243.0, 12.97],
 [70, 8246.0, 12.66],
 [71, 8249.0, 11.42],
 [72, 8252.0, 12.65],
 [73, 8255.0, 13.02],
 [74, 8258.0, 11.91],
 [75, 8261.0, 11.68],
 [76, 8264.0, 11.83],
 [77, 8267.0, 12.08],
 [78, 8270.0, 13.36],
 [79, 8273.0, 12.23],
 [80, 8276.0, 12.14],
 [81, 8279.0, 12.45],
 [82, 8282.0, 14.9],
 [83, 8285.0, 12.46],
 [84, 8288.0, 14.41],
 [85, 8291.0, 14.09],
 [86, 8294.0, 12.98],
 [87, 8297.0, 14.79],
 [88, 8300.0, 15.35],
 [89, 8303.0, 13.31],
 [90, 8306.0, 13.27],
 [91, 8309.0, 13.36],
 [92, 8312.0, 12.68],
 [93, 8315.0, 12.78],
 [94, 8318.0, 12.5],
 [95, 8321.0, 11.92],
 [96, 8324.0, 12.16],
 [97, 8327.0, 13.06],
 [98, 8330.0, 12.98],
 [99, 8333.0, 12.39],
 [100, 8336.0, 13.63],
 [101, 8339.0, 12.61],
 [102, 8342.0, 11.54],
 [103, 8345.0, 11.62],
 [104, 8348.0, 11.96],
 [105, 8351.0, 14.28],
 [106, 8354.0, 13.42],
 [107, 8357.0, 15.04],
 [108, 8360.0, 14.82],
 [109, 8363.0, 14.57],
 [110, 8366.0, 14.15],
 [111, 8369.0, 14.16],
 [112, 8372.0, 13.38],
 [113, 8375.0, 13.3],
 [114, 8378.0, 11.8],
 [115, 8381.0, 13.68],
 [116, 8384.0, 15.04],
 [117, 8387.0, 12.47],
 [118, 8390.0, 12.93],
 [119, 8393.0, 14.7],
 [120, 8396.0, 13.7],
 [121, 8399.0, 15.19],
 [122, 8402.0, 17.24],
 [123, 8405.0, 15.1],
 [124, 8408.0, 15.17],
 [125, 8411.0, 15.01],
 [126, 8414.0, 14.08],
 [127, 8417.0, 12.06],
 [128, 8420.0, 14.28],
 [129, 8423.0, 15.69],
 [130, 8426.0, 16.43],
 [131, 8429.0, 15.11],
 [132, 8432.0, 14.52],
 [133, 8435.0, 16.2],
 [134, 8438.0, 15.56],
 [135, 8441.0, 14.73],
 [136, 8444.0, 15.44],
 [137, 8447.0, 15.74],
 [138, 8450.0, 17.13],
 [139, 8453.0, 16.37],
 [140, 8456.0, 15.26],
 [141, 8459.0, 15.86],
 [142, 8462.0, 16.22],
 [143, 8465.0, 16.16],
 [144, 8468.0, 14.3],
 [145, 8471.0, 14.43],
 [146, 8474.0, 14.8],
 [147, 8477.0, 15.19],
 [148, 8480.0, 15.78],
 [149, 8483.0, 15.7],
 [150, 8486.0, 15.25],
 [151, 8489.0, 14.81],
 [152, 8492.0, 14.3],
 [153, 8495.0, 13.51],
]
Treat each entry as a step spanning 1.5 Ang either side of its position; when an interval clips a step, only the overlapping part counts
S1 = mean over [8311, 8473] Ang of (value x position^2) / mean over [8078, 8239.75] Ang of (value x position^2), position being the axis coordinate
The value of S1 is 1.28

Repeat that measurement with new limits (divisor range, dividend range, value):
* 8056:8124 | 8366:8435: 1.36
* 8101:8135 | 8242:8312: 1.22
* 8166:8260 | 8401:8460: 1.34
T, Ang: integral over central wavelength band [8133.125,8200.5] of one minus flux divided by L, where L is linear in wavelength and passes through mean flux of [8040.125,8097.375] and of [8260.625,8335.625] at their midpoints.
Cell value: 2.0 Ang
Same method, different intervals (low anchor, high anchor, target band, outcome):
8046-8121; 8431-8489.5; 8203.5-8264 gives 3.4 Ang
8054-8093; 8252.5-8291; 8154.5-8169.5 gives 0.6 Ang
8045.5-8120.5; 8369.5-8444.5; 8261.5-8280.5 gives 1.2 Ang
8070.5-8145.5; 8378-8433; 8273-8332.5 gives 1.0 Ang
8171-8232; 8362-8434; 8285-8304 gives -1.2 Ang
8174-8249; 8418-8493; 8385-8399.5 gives 0.8 Ang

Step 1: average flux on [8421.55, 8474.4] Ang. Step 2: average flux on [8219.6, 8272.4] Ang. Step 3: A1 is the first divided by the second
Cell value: 1.3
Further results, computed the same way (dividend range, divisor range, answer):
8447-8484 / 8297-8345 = 1.21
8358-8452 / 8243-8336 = 1.13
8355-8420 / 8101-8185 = 1.23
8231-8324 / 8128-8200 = 1.08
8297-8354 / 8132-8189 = 1.10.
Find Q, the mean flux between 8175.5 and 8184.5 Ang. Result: 11.6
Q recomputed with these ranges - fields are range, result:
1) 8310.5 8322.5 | 12.5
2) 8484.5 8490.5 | 15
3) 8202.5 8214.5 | 12.1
